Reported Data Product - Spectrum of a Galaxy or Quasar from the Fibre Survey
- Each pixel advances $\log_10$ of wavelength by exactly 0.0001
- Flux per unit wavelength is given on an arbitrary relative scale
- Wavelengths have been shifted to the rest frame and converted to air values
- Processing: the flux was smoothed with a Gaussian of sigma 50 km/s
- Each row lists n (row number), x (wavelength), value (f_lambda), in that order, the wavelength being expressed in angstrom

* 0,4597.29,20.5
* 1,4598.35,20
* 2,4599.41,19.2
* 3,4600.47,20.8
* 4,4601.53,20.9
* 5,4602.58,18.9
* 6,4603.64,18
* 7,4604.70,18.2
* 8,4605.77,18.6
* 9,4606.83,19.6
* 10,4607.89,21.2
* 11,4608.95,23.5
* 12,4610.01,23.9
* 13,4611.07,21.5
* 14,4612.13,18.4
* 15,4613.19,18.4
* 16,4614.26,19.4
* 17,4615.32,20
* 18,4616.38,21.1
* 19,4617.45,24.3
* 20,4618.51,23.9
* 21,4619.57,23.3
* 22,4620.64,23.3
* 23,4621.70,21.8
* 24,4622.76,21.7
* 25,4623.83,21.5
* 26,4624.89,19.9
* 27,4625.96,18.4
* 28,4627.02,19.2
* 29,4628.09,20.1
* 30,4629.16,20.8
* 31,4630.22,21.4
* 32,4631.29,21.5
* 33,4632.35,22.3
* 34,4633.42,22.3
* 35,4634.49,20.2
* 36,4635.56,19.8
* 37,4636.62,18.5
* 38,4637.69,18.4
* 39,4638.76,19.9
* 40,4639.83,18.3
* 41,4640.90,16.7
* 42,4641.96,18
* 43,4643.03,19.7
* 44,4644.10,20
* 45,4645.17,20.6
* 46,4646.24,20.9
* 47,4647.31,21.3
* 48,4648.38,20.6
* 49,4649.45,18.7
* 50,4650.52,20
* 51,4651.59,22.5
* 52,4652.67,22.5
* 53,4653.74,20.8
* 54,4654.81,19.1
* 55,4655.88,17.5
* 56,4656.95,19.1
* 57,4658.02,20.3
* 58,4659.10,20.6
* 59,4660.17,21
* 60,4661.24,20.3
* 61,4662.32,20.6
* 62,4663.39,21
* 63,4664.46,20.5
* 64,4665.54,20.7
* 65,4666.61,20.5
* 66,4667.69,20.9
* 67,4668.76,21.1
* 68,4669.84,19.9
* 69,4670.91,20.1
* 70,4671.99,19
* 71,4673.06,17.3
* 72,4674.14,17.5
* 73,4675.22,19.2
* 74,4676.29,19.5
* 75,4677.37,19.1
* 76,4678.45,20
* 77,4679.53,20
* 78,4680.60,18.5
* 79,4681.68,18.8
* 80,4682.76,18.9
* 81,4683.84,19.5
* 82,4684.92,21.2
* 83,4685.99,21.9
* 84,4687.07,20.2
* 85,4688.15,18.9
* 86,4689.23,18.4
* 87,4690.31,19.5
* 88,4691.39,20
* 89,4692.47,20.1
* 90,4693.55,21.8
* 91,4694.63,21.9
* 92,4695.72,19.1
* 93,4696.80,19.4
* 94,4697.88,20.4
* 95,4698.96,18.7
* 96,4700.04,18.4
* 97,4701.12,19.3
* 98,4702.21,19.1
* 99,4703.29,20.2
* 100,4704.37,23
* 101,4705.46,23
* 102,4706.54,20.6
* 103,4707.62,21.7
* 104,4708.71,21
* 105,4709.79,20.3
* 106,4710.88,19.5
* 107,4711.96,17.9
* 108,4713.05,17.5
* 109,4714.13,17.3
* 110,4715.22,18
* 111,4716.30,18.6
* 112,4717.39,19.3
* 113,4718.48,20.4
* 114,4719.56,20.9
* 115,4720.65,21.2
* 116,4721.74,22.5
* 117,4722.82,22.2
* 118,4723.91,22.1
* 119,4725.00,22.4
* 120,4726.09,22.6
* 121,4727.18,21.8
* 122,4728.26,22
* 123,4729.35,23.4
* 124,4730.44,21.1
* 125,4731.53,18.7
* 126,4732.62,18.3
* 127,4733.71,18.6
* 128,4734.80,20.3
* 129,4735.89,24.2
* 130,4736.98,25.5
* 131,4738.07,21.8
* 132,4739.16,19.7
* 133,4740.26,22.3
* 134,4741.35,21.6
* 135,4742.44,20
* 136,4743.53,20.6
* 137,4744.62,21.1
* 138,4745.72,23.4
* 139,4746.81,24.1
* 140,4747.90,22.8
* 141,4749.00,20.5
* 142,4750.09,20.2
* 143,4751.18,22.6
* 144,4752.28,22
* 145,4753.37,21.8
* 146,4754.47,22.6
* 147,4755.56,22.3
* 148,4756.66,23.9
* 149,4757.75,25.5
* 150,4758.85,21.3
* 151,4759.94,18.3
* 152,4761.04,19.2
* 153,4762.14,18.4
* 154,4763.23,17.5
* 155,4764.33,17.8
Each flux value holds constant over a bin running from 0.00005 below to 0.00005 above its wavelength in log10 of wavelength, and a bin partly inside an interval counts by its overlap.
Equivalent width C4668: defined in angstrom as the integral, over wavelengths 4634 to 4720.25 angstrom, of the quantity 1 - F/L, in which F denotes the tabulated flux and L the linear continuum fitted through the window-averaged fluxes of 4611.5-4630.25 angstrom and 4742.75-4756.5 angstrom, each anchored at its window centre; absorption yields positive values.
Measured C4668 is 6.4 angstrom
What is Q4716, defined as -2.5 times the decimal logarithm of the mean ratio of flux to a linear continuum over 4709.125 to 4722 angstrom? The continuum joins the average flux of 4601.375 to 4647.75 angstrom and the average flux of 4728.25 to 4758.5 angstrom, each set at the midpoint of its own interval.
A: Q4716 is 0.11 mag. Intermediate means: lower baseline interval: 20.4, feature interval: 19.4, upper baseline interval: 21.8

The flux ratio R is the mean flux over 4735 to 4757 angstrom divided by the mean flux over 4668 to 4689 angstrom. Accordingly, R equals 1.1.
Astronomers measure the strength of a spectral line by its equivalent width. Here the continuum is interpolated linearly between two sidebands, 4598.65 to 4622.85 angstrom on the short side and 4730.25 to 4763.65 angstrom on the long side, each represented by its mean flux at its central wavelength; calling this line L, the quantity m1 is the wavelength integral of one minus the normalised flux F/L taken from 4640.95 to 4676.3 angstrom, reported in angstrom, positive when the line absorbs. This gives 1.7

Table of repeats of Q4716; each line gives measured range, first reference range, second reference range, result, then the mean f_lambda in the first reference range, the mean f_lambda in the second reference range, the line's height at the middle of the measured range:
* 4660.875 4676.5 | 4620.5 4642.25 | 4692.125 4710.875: 0.02 mag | 20.2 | 20.4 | 20.3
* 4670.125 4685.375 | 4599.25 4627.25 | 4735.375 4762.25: 0.11 mag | 20.7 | 21.9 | 21.3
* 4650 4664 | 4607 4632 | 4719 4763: 0.05 mag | 21.2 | 21.6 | 21.3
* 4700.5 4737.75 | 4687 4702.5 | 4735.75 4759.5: 0.01 mag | 19.7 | 22.2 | 20.8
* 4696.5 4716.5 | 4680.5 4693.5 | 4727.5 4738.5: 0.04 mag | 19.8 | 21.4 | 20.5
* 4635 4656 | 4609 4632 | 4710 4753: 0.08 mag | 21.2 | 21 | 21.2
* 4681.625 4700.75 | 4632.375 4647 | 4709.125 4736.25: 0.01 mag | 19.6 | 20.4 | 20.1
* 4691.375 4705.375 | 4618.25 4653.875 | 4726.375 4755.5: 0.05 mag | 20.5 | 21.6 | 21.2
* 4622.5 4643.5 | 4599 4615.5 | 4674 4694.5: 0.00 mag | 20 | 19.7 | 19.9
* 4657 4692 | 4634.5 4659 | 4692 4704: 0.00 mag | 19.7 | 19.9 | 19.8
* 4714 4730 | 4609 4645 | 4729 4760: 0.02 mag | 20.6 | 21.7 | 21.5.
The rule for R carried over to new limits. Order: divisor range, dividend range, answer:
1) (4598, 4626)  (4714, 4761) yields 1.03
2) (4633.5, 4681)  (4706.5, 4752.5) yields 1.06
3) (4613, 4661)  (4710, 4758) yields 1.04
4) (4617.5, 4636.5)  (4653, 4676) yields 0.93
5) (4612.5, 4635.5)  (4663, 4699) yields 0.94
